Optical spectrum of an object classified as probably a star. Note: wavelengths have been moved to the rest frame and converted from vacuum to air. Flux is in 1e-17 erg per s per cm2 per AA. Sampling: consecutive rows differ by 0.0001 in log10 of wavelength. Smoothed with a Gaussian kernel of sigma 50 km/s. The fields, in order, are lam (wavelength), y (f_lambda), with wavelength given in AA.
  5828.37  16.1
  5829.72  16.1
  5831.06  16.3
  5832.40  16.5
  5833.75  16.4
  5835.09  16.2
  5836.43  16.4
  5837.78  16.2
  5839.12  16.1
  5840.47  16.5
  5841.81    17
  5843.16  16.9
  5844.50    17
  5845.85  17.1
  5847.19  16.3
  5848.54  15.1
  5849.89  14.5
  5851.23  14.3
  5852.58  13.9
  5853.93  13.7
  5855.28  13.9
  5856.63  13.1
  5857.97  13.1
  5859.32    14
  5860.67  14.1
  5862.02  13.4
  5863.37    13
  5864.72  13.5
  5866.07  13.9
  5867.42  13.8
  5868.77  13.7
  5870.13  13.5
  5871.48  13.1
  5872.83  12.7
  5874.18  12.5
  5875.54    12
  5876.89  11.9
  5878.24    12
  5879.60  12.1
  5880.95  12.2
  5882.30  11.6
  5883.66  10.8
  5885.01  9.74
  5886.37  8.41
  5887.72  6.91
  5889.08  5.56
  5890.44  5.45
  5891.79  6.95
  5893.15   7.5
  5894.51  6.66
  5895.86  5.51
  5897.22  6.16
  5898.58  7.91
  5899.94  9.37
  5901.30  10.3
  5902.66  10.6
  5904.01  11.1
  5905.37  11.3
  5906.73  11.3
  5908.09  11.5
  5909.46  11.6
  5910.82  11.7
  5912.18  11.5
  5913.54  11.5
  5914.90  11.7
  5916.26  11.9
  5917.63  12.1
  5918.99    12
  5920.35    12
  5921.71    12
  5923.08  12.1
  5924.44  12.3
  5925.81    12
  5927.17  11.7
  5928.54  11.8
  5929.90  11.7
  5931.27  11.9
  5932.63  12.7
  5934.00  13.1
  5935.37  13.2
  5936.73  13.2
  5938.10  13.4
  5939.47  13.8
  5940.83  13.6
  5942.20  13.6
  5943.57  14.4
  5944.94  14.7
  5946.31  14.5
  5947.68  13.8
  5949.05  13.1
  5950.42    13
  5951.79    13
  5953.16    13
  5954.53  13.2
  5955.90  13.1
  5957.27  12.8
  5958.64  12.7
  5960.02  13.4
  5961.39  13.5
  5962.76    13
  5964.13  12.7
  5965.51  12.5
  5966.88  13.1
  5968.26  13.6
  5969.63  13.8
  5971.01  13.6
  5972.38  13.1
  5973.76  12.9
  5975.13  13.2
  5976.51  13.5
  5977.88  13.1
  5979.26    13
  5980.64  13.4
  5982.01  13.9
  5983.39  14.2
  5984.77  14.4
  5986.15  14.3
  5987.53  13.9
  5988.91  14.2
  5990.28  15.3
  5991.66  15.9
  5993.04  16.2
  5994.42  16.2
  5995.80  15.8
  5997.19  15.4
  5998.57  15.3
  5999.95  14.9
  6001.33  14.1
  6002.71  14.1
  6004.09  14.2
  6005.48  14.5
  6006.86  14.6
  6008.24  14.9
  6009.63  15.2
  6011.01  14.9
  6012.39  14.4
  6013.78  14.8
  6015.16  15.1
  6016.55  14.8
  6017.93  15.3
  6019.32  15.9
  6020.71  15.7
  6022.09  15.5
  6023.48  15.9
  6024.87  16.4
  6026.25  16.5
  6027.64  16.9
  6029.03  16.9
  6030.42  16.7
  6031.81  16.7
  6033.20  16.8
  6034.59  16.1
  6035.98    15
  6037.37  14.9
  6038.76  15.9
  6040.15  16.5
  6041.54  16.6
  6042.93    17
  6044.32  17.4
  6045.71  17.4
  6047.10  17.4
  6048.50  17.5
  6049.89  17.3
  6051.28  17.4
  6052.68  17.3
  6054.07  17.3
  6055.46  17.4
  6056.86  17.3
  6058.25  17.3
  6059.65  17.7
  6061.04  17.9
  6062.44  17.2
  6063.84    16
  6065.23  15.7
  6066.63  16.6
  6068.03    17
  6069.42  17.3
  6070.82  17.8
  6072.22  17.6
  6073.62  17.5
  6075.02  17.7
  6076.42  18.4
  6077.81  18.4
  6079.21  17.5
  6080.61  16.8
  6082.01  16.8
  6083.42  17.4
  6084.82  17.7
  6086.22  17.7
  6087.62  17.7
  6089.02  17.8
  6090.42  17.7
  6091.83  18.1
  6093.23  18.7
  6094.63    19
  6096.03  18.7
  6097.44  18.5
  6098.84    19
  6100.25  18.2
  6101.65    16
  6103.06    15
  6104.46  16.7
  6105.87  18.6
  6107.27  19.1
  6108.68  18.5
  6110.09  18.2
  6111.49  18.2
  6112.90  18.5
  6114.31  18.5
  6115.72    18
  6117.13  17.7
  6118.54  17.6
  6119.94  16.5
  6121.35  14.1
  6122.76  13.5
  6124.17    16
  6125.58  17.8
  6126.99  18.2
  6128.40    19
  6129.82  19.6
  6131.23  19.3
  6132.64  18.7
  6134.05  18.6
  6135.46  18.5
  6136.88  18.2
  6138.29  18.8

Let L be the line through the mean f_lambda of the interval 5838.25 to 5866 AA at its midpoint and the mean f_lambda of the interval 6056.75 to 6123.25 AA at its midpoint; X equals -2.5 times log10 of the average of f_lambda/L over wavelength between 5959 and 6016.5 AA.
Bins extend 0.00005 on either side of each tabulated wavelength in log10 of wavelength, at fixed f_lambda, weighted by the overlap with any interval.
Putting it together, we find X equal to 0.15 mag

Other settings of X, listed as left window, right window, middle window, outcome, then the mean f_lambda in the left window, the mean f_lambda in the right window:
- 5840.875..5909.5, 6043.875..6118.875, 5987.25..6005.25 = 0.01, 11.8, 17.6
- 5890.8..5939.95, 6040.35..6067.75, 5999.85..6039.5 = 0.01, 11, 17.1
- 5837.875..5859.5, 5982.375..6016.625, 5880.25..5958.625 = 0.31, 15.2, 14.9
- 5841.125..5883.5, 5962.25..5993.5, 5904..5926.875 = 0.17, 13.8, 13.8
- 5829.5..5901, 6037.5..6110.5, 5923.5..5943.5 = 0.12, 12.6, 17.5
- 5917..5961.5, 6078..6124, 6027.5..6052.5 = -0.06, 12.9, 17.6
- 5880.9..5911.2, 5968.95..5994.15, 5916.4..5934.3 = -0.13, 9.05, 14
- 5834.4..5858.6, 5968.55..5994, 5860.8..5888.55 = 0.25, 15.4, 14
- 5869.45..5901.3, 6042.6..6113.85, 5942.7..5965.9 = -0.07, 9.6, 17.6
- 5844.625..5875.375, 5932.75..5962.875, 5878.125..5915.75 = 0.39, 13.9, 13.4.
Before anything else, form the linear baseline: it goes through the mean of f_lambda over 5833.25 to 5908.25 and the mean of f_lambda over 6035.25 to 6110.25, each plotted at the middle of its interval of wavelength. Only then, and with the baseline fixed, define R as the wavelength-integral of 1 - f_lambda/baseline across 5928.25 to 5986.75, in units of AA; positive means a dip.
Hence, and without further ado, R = 4.77 AA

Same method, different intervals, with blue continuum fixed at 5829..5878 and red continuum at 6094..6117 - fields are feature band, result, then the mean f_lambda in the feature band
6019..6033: 0.5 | 16.3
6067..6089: 0.1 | 17.5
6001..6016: 1.9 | 14.6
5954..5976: 4.1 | 13.1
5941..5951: 1.3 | 13.9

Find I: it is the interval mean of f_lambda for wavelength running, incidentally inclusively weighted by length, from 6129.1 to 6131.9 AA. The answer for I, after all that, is 19.4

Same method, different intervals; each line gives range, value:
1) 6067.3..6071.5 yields 17.4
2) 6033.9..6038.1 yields 15.3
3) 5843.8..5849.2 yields 16.4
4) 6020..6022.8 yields 15.6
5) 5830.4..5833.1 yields 16.4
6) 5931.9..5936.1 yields 13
